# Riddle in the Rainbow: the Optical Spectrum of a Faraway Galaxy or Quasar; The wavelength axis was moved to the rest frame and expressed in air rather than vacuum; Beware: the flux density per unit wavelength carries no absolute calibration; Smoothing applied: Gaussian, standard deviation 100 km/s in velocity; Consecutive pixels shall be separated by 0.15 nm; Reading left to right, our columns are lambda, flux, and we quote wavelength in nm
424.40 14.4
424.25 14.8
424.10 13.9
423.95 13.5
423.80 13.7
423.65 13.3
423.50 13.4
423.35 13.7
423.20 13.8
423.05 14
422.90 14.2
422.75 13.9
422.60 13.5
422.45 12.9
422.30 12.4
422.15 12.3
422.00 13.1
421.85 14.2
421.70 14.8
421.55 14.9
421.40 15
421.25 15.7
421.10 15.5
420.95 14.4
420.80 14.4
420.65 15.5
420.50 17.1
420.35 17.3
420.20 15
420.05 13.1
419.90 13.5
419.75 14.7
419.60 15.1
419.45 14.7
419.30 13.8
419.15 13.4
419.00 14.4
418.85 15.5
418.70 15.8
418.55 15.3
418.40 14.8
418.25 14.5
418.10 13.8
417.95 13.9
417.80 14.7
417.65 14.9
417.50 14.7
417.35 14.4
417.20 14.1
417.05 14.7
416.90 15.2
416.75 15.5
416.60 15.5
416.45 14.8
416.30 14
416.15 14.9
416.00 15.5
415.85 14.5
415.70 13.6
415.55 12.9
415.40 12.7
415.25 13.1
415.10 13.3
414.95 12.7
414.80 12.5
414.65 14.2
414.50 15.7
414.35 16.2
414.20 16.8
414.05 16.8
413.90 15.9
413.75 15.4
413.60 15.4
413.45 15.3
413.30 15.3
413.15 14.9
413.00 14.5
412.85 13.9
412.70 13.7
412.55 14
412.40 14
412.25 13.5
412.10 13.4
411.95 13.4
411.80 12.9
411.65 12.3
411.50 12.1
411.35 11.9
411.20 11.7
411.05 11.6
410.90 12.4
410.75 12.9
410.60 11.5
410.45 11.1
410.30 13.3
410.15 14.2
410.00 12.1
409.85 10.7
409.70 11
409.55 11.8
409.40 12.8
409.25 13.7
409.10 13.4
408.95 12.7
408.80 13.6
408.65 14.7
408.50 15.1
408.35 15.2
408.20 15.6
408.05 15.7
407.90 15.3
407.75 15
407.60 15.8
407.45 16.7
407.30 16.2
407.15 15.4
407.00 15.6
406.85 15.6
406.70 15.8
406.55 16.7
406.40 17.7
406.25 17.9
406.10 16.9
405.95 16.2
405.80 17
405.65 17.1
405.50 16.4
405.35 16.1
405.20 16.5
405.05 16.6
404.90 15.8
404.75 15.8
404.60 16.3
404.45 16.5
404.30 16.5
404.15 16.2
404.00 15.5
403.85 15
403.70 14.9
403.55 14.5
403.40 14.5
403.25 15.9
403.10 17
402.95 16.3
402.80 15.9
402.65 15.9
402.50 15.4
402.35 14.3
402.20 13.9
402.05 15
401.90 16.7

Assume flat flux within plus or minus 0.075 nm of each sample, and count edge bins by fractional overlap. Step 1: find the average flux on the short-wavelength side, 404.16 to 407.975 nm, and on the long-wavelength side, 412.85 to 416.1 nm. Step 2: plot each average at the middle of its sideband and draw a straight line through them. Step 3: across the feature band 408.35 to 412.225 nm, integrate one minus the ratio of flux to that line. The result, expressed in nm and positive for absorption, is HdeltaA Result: 0.69 nm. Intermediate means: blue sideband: 16.3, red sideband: 14.6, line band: 12.7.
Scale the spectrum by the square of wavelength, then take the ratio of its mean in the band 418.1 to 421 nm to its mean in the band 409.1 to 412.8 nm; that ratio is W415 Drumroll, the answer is 1.23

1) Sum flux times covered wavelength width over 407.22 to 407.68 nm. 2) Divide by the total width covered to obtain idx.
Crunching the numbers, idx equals 16.2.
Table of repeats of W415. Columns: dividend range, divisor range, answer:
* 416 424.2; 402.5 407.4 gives 0.96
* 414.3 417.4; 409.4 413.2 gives 1.14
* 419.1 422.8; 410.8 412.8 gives 1.17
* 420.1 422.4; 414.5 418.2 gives 1.06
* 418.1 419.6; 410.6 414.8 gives 1.08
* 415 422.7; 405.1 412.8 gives 1.06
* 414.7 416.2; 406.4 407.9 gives 0.89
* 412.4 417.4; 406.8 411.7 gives 1.10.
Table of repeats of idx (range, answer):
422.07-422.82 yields 13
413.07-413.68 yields 15.2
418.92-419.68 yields 14.3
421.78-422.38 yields 13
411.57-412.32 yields 13.1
